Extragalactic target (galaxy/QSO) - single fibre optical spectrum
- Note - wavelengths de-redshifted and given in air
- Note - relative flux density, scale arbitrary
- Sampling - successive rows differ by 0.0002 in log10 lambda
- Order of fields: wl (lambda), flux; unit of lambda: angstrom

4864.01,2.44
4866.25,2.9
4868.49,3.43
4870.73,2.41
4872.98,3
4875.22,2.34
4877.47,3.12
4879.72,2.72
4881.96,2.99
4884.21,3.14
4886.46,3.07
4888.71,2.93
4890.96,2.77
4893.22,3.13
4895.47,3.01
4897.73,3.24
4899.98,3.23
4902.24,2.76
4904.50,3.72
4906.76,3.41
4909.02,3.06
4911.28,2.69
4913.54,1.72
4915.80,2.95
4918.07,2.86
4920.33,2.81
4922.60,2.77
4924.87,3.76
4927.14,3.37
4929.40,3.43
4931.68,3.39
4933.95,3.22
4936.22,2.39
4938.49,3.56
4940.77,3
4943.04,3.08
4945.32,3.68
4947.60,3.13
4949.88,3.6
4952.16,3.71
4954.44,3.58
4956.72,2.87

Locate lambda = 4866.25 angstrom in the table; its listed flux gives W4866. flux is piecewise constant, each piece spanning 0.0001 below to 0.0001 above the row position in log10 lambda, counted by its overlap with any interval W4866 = 2.9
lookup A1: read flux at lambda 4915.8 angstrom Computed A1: 2.95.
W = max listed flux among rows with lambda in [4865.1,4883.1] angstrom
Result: 3.43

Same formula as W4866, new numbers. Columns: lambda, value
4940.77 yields 3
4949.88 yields 3.6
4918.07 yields 2.86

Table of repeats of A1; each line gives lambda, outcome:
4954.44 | 3.58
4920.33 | 2.81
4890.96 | 2.77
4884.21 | 3.14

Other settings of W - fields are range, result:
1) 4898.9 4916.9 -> 3.72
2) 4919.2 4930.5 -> 3.76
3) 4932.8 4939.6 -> 3.56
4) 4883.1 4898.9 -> 3.24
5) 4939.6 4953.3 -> 3.71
